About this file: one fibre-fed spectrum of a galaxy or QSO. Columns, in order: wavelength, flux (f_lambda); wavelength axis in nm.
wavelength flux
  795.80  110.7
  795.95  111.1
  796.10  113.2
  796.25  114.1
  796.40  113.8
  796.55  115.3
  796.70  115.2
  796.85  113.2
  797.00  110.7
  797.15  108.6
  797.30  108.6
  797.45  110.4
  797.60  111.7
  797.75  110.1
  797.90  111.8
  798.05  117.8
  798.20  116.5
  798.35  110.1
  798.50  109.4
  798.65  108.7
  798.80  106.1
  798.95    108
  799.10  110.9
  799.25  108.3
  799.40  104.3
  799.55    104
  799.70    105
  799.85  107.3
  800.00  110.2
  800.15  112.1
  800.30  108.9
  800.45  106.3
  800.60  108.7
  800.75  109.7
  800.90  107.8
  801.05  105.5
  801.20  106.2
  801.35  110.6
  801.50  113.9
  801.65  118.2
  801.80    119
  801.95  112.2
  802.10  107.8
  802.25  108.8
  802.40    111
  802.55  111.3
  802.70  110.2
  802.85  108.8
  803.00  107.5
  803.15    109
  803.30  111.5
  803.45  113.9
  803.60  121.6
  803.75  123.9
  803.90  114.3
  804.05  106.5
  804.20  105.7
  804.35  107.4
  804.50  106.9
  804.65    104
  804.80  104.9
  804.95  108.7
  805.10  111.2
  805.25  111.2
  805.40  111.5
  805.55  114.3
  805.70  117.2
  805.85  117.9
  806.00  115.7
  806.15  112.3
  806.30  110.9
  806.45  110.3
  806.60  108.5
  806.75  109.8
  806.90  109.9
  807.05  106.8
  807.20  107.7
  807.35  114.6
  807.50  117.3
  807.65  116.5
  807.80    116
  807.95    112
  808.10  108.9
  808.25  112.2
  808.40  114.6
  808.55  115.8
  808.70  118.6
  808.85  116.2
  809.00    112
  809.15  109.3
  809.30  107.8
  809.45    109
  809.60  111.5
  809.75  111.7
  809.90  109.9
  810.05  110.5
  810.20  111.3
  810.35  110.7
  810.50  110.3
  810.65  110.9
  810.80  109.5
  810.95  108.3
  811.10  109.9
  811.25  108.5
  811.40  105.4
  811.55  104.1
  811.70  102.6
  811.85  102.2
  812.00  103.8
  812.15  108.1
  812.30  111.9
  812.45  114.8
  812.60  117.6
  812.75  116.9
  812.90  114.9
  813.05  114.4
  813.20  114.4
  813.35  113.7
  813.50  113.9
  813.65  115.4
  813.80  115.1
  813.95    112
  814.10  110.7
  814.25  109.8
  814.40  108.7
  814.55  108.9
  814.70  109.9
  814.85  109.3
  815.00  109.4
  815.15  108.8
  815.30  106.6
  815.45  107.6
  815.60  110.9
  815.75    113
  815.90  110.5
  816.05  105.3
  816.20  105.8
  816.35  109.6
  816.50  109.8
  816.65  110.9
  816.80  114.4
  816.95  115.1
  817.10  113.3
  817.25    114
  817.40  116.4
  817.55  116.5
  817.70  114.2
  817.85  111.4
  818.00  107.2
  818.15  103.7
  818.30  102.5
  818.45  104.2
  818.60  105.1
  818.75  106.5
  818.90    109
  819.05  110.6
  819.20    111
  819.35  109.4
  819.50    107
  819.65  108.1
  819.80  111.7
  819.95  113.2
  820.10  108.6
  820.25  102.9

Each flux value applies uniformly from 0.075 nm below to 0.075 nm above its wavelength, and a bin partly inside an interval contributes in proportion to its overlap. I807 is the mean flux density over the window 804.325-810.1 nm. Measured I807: 112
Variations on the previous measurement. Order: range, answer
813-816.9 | 111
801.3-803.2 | 111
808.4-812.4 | 110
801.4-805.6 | 111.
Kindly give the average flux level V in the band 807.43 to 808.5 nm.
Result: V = 114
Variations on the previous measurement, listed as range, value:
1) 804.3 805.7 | 109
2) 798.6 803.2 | 109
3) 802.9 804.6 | 112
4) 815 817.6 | 111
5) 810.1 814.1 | 111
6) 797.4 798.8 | 112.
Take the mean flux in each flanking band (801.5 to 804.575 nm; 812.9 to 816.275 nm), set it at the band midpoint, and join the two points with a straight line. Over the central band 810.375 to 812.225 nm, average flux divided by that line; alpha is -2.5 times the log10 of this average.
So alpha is 0.04 mag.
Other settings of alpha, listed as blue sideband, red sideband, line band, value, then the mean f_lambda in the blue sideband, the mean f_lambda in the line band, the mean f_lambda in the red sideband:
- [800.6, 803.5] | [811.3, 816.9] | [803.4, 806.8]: -0.011 mag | 111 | 112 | 110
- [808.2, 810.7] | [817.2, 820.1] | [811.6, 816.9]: 0.000 mag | 112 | 111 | 110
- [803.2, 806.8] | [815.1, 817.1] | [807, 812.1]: 0.005 mag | 112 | 110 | 110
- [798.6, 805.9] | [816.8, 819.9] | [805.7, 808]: -0.024 mag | 110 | 113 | 110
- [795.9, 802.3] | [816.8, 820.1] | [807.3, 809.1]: -0.041 mag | 110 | 114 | 110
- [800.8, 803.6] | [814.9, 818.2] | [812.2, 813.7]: -0.037 mag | 111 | 115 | 111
